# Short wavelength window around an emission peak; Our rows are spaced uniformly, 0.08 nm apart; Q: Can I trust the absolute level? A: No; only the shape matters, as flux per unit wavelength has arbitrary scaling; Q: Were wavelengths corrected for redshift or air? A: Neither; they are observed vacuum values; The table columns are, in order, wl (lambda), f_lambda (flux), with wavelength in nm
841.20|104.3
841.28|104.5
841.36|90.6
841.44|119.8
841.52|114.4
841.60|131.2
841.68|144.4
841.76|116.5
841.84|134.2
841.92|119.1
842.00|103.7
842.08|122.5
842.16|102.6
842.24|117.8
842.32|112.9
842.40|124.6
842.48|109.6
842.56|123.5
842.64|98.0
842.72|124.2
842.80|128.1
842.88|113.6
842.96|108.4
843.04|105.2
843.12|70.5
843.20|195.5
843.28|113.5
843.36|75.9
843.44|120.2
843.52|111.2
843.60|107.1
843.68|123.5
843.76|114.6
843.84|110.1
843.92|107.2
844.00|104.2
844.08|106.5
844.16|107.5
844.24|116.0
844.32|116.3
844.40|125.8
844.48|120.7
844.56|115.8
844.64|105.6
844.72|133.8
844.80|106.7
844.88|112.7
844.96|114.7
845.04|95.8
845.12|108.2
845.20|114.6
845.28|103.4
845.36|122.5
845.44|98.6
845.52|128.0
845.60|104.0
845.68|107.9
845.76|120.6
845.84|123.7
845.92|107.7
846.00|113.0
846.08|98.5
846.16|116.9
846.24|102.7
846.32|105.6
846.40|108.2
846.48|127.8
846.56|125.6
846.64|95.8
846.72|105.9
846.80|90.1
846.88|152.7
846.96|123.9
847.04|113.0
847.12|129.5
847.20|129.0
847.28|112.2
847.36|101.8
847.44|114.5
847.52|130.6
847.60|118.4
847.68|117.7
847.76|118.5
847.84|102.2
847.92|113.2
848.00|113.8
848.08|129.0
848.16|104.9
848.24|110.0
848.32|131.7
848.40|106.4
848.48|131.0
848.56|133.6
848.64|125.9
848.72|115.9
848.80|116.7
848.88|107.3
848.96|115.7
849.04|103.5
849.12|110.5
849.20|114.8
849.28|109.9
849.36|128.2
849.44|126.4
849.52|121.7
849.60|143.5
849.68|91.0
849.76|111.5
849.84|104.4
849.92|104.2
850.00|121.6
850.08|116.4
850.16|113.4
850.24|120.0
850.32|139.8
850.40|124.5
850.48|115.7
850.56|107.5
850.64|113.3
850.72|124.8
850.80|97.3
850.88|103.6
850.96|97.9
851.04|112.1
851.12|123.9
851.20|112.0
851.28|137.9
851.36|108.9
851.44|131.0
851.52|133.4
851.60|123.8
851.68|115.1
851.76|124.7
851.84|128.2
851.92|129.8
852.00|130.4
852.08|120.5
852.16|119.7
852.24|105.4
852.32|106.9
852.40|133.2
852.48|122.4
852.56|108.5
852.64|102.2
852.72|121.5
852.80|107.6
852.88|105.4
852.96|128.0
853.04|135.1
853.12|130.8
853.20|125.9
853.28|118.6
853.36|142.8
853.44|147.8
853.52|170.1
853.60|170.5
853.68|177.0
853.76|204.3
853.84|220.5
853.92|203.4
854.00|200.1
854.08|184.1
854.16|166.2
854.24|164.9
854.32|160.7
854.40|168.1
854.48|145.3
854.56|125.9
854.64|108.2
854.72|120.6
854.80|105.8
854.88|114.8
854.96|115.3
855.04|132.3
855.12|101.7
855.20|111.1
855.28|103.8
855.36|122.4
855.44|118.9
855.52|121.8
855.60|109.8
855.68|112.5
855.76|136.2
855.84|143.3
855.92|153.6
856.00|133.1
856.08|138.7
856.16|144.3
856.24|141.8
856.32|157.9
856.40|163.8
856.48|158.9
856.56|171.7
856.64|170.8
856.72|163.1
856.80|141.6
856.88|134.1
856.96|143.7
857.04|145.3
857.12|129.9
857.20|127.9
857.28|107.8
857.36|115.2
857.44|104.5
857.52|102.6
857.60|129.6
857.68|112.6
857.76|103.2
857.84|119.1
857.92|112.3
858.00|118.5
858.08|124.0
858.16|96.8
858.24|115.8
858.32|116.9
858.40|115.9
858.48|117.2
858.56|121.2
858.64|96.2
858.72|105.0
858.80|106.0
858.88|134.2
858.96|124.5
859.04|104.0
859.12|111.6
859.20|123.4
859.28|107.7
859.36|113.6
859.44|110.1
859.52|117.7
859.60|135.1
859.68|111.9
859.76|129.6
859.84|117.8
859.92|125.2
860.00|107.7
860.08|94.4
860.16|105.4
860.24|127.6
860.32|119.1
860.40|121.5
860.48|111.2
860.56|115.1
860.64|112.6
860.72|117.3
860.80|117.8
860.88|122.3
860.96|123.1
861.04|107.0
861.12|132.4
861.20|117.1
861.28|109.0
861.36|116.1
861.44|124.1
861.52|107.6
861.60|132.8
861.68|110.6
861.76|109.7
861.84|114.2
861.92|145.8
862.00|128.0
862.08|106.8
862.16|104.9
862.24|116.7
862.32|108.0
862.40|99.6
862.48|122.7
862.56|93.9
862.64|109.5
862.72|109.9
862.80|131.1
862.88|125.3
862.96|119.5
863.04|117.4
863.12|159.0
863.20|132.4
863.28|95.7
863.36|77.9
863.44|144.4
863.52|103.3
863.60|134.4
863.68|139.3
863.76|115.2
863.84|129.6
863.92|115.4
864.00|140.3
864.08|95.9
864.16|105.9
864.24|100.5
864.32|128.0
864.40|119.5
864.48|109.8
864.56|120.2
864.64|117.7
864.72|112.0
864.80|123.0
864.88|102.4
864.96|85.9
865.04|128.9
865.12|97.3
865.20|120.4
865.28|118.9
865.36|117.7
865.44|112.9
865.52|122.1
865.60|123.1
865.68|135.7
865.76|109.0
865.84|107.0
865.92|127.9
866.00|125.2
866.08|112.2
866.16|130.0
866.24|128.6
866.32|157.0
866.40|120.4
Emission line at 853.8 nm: H-alpha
